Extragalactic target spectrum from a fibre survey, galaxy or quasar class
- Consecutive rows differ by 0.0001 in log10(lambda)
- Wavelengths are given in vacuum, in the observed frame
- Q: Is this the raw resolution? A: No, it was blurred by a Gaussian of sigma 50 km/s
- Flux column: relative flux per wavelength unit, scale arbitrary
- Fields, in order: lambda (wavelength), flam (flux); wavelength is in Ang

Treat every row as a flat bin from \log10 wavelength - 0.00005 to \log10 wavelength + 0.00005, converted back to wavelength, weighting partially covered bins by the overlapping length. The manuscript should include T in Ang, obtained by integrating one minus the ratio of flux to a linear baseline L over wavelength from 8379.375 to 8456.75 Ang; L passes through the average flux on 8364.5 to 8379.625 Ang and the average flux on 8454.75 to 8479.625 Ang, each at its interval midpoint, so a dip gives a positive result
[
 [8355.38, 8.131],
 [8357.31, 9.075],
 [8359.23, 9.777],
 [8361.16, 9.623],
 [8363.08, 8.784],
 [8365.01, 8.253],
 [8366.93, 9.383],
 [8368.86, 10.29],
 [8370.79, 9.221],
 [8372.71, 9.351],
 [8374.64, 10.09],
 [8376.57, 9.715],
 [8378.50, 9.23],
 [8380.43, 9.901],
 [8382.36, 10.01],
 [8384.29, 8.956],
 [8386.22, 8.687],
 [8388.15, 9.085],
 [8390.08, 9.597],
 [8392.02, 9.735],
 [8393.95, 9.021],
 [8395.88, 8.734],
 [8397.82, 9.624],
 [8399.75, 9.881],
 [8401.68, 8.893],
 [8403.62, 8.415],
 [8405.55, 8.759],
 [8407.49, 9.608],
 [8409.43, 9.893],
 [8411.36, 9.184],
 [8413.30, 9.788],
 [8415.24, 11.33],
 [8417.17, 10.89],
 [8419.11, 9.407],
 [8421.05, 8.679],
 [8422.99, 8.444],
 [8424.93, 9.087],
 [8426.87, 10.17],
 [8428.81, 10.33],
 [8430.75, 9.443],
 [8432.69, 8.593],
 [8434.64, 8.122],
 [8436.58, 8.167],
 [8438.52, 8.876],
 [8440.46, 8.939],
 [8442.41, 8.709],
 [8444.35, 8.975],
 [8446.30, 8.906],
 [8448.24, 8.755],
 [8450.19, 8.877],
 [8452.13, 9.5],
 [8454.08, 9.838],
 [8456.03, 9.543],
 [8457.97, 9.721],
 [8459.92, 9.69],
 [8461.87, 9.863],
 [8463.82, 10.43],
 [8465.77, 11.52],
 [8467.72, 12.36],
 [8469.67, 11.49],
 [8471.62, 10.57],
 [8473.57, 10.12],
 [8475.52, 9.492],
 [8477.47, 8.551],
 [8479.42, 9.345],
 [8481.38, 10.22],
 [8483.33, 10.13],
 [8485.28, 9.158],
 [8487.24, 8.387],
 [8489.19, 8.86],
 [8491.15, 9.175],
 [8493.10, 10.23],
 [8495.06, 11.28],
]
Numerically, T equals 4.4 Ang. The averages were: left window 9.48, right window 10.2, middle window 9.28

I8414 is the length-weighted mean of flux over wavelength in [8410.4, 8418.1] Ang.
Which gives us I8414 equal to 10.3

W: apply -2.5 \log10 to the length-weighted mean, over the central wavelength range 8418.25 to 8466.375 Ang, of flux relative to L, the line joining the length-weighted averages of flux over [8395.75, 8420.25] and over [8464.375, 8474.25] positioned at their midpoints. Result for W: 0.13 mag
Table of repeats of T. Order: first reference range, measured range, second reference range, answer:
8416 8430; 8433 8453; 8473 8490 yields 1.6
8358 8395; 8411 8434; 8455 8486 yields 0.4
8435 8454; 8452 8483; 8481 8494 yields -3.4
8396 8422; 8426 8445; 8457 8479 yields 1.7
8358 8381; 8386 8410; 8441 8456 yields 0.3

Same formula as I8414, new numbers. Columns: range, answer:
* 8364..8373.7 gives 9.3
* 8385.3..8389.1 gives 8.89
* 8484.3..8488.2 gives 8.77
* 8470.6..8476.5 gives 10.1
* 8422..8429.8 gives 9.51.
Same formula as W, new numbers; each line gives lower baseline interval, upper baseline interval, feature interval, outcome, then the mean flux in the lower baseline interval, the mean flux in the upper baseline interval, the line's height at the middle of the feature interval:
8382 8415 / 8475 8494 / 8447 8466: -0.040 mag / 9.32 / 9.35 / 9.34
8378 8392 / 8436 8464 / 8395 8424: -0.013 mag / 9.38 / 9.23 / 9.32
